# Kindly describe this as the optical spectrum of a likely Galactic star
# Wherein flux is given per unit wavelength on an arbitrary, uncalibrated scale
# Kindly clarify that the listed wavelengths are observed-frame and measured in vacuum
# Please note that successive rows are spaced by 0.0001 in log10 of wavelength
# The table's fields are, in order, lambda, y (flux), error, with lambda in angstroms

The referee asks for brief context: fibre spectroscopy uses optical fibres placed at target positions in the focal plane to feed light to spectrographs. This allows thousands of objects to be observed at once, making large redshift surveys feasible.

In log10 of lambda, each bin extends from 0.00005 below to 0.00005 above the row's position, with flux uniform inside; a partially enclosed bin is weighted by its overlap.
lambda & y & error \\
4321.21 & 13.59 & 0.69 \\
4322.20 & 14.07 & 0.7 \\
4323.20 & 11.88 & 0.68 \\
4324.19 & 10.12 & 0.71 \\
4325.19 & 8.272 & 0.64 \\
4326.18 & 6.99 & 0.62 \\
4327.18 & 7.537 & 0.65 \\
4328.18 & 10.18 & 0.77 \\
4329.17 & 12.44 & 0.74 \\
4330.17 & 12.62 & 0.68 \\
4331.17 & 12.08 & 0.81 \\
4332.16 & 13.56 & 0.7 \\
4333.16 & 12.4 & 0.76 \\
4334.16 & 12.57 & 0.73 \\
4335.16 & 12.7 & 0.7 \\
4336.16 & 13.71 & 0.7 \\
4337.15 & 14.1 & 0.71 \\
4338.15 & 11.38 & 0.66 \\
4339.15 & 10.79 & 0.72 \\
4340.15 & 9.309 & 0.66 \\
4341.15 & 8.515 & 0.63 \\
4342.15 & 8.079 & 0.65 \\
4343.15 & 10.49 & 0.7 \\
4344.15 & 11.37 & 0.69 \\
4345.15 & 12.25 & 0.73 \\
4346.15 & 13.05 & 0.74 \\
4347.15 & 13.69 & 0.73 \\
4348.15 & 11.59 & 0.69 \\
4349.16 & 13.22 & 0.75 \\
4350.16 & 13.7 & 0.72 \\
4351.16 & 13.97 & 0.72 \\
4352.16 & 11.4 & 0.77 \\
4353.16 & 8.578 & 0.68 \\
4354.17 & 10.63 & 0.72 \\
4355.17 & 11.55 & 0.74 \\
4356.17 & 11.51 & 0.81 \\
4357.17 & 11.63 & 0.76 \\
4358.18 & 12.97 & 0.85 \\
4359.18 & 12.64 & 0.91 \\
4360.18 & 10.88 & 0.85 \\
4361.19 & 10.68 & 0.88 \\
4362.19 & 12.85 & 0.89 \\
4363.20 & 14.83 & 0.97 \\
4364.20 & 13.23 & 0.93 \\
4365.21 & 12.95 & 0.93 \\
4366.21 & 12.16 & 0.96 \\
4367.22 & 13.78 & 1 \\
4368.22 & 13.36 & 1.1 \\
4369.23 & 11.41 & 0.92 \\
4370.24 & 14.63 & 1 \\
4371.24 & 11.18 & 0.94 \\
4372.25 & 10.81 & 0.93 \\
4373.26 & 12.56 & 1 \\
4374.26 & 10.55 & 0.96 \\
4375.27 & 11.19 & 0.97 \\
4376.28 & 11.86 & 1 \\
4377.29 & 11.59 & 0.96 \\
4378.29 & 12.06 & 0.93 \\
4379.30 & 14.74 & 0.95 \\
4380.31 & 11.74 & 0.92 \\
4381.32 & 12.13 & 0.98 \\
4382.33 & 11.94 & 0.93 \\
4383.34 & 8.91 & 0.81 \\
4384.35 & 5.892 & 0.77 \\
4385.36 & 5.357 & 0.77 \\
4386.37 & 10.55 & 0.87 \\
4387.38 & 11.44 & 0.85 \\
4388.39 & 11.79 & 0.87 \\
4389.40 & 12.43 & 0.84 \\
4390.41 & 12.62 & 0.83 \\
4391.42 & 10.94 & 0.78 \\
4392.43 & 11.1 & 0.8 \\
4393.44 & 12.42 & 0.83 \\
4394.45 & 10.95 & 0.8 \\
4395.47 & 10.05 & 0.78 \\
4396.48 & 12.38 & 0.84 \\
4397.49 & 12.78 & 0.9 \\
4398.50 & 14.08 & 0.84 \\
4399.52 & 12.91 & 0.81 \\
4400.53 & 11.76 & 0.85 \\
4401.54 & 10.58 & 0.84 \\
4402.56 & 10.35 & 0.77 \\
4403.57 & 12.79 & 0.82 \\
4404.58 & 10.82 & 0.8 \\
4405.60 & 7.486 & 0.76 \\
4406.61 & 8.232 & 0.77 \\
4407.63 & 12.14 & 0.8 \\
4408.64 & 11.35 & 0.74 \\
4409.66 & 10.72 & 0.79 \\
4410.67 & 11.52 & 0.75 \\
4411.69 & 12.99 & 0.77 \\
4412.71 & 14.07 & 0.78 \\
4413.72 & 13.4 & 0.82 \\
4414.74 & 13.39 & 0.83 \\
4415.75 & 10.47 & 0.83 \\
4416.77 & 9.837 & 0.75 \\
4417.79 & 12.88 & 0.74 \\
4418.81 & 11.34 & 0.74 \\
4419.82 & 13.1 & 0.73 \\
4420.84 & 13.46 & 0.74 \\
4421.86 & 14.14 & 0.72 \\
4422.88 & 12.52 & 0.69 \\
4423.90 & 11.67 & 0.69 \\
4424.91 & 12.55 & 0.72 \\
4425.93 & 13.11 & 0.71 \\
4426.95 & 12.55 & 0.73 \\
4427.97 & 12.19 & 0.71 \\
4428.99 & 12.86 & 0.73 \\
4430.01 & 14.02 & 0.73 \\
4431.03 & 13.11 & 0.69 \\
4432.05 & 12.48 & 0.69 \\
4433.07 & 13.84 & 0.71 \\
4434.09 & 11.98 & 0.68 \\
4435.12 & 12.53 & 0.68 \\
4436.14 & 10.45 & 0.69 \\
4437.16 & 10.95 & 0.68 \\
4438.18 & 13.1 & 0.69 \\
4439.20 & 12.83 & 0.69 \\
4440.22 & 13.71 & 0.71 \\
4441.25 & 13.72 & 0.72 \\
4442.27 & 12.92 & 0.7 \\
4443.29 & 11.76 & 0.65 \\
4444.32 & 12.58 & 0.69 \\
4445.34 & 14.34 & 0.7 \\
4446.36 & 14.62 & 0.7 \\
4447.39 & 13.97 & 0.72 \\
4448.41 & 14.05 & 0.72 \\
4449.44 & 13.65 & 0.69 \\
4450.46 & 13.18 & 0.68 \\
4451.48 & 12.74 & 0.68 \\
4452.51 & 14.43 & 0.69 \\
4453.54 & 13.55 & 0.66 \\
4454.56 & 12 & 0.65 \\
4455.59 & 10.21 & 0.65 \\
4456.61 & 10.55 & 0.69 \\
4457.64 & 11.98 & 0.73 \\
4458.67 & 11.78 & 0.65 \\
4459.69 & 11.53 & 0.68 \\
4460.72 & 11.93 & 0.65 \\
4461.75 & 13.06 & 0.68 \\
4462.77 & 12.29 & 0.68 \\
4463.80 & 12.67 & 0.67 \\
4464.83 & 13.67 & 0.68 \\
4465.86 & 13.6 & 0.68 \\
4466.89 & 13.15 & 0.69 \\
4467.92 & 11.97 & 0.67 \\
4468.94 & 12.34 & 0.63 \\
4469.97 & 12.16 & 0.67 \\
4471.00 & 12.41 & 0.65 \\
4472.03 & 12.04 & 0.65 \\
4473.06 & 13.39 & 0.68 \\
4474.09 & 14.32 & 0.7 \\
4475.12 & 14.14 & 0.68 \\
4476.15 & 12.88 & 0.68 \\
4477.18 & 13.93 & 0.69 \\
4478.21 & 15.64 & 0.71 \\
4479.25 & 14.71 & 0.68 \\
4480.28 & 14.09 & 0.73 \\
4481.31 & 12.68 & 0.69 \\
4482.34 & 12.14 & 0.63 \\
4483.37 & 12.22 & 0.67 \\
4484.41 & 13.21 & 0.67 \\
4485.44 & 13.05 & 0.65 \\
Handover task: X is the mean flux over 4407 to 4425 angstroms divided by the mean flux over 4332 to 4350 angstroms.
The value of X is 1.0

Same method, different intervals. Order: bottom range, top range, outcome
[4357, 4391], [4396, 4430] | 1.03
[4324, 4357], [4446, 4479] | 1.14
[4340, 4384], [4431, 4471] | 1.07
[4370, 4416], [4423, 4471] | 1.11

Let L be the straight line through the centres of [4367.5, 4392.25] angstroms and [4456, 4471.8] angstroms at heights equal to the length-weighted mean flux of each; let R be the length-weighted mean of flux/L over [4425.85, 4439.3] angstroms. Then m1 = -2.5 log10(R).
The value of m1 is -0.052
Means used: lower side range 11.3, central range 12.5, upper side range 12.3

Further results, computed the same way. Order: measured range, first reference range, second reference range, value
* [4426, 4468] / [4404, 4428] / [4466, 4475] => -0.03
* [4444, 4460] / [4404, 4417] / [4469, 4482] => -0.01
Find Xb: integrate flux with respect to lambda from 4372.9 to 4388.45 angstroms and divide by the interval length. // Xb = 10.9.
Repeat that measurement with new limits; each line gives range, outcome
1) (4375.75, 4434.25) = 11.8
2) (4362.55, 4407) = 11.5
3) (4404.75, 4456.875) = 12.5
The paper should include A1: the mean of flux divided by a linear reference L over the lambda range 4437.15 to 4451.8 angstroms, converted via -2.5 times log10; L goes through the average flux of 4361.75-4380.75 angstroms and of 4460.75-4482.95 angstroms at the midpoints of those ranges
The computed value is -0.03 mag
